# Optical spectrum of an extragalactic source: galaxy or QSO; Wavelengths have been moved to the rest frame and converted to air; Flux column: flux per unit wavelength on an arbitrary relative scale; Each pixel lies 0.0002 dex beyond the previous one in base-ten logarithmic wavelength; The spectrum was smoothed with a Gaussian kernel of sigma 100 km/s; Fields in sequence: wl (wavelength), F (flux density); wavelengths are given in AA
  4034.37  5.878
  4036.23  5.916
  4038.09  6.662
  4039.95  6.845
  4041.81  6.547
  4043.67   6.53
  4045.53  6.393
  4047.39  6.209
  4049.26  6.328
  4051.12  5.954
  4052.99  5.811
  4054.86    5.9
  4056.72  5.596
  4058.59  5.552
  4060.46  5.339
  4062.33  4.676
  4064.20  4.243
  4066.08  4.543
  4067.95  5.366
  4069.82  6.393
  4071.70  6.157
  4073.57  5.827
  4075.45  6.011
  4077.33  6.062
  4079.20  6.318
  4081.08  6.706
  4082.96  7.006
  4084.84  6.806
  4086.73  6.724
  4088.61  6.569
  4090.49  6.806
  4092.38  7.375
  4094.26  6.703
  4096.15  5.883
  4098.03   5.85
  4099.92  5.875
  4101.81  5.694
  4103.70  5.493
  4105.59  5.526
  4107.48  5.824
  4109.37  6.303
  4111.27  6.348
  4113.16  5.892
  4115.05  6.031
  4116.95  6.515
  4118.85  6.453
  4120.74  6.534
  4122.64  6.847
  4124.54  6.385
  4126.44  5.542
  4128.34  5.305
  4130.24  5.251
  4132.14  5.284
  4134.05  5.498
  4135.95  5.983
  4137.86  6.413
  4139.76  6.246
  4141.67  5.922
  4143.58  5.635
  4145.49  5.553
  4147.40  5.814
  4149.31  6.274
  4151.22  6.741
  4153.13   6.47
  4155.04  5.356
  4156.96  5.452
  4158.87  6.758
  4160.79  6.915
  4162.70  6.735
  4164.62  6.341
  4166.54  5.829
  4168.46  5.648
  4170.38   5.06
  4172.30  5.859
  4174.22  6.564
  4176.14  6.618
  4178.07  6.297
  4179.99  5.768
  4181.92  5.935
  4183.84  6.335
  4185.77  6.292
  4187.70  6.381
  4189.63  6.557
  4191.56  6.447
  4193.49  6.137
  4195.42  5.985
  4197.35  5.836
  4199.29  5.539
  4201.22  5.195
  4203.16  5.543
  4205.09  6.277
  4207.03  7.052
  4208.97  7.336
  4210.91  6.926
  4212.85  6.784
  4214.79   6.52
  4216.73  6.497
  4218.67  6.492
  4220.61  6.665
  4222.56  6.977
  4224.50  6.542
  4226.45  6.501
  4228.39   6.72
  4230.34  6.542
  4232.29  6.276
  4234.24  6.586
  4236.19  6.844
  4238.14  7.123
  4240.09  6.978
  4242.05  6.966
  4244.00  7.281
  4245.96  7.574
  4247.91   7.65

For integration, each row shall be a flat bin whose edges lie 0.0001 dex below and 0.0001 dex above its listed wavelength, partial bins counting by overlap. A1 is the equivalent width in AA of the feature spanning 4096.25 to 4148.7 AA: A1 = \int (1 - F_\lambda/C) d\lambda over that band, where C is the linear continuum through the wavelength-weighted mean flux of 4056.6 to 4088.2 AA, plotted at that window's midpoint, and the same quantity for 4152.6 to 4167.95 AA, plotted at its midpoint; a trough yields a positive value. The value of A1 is 1.1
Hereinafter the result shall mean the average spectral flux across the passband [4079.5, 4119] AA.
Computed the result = 6.3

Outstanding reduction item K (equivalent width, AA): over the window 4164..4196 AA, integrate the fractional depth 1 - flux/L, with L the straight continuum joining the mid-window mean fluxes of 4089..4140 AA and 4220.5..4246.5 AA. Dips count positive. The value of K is 1.8 AA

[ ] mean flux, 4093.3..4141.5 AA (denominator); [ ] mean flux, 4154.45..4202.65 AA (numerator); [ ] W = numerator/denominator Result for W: 1.0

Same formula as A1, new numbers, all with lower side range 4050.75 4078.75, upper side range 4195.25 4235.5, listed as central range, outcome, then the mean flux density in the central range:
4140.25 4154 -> -0.05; 6.06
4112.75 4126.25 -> -1.08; 6.35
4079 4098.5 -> -3.21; 6.64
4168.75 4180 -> 0.31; 6.03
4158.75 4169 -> -0.39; 6.37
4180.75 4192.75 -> -0.08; 6.31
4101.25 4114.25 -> -0.14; 5.88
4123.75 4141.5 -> 0.56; 5.77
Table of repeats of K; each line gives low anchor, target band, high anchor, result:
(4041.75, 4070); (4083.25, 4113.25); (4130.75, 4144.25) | -2.61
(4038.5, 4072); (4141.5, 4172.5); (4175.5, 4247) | 1.13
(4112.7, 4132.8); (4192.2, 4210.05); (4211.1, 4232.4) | 1.05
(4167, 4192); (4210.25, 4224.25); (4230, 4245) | -0.20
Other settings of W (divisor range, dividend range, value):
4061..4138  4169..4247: 1.07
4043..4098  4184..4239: 1.06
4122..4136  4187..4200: 1.07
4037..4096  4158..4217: 1.02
